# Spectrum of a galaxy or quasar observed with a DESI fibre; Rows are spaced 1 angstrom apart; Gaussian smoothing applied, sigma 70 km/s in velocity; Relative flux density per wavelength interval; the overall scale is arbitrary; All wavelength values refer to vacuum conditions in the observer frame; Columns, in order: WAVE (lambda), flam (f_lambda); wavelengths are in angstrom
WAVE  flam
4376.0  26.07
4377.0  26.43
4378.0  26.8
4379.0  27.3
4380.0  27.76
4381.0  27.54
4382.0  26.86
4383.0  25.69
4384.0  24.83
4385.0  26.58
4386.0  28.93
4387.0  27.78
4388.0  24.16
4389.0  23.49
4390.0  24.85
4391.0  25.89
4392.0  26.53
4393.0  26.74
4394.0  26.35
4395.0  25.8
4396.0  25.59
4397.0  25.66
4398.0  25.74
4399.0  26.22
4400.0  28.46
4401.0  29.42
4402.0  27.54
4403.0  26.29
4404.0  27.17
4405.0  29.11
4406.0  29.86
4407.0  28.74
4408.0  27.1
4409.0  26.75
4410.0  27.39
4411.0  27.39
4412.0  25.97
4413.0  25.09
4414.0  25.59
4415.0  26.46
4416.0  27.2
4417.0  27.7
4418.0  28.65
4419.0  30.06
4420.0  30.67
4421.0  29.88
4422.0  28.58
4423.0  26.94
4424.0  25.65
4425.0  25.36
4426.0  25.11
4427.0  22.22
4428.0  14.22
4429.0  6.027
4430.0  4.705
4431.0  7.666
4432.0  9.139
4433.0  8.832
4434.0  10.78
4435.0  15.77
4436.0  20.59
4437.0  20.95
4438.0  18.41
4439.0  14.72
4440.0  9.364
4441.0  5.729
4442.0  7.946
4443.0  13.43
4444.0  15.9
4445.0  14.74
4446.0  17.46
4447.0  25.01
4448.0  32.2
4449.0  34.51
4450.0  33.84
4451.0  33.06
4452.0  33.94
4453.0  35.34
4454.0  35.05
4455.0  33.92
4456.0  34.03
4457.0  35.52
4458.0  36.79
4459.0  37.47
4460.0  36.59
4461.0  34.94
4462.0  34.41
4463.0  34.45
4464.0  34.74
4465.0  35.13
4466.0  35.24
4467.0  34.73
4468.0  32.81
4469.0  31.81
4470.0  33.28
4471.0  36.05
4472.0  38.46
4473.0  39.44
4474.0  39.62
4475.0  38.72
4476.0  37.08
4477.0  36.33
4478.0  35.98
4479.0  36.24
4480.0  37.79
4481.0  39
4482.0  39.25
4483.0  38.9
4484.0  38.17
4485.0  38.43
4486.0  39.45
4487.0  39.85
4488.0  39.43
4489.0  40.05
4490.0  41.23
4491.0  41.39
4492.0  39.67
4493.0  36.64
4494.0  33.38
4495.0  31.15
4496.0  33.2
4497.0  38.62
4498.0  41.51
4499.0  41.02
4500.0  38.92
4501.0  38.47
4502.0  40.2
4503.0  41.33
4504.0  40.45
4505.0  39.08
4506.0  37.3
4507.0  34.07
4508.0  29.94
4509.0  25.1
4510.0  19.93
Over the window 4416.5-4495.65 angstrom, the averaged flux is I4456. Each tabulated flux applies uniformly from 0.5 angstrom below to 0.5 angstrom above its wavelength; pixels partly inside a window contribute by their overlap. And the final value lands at 29.2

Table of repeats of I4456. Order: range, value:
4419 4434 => 19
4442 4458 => 28.1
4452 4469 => 34.9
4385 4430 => 25.9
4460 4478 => 35.8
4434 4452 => 19.8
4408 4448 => 20.1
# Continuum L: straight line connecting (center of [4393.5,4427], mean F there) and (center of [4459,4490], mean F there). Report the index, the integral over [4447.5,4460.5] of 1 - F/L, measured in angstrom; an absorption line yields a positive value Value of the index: -0.4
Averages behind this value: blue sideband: 27.2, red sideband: 37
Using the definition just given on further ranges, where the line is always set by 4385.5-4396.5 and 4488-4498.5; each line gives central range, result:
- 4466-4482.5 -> -0.5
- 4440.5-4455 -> 3.6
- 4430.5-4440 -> 5.3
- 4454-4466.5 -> -0.5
